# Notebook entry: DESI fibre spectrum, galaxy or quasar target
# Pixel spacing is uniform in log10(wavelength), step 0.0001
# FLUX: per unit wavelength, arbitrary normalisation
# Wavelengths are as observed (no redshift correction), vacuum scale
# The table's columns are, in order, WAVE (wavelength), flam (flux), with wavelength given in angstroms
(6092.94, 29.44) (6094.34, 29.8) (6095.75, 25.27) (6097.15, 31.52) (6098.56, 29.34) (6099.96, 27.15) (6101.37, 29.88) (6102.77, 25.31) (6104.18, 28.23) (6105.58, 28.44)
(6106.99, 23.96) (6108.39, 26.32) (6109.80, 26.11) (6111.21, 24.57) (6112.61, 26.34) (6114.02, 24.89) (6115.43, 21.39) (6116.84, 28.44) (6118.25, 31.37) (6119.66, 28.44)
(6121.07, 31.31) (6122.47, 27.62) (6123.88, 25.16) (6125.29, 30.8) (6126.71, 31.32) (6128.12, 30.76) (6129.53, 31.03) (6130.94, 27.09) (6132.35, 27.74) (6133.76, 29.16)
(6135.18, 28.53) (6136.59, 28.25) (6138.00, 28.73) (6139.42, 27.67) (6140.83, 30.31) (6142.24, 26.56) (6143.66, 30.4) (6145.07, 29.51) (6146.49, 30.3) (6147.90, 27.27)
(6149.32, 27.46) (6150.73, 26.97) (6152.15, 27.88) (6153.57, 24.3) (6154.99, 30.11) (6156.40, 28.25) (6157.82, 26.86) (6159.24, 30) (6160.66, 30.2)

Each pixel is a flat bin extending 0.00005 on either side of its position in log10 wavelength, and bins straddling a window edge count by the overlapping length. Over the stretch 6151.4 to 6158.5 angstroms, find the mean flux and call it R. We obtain 27.5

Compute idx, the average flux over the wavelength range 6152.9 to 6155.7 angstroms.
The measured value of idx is 27.3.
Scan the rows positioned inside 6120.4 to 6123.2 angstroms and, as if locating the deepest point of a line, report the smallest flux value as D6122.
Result 27.62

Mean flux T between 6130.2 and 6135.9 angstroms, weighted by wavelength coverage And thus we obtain 28.2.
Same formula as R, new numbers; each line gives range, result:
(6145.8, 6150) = 28.3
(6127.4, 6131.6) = 29.7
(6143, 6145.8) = 29.9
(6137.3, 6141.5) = 28.9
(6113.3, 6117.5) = 24.8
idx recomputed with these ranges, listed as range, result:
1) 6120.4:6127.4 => 29.2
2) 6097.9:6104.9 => 28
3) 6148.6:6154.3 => 26.6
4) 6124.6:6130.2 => 30.9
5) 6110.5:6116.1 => 24.3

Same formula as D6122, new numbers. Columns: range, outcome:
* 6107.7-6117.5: 21.39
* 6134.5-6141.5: 27.67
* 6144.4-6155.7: 24.3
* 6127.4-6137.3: 27.09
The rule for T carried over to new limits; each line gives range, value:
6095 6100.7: 28.3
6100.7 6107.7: 27.2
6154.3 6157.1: 29.3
